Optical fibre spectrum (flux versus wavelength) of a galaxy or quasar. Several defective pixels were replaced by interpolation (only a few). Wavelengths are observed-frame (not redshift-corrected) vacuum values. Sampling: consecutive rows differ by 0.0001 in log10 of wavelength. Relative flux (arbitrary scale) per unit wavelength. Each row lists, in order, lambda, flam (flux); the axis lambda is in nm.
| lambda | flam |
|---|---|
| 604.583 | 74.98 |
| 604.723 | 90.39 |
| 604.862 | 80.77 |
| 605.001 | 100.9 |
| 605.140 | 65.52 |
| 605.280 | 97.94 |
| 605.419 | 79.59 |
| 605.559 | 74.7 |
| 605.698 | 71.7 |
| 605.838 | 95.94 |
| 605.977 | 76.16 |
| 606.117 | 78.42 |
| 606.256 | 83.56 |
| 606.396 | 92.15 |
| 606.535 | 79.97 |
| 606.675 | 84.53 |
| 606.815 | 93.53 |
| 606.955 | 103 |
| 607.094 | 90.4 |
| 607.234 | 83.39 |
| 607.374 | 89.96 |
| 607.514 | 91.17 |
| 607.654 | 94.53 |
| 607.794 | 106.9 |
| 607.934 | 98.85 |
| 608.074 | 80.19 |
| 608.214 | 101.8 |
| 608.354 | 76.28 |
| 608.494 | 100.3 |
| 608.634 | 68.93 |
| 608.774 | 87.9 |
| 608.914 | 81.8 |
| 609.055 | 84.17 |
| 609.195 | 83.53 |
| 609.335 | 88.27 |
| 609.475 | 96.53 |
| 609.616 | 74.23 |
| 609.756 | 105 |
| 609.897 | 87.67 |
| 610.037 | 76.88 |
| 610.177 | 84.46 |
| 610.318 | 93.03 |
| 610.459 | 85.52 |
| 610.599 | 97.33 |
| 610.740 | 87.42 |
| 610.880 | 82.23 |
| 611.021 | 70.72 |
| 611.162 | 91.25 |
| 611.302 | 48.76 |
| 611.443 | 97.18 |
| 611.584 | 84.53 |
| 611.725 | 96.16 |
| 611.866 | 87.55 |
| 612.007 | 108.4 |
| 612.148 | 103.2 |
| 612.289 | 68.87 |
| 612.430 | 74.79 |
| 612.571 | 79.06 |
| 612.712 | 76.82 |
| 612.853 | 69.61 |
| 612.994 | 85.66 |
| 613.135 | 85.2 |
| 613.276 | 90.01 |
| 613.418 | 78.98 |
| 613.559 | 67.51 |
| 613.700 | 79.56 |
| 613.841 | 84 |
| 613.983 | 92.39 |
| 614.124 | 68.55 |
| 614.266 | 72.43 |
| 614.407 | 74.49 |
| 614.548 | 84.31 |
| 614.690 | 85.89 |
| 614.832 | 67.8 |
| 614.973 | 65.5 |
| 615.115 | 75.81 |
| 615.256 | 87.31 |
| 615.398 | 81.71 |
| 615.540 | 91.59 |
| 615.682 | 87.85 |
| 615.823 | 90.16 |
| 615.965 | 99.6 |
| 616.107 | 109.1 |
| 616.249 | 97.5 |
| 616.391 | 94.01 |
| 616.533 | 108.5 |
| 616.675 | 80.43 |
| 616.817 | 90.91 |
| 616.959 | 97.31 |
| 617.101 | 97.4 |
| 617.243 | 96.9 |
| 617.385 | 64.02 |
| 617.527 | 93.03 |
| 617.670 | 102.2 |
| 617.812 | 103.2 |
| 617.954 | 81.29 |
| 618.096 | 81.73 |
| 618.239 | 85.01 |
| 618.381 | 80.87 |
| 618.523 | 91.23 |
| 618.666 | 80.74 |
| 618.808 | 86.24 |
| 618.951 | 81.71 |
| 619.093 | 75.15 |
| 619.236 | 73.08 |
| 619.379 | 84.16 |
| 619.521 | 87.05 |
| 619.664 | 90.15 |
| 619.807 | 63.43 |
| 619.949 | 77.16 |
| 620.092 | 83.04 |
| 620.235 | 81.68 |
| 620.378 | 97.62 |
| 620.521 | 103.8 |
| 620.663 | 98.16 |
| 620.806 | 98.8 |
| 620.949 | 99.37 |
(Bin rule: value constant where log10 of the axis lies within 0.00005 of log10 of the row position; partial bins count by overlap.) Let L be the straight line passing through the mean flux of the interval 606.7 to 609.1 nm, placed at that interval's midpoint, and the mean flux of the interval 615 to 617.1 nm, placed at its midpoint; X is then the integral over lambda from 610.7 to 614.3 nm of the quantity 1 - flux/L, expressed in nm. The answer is 0.360 nm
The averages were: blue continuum 90.1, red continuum 91.9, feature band 82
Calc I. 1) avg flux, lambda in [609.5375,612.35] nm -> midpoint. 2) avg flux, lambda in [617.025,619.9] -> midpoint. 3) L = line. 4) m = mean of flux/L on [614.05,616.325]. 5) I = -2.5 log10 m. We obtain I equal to 0.024 mag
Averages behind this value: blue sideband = 86.6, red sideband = 84.9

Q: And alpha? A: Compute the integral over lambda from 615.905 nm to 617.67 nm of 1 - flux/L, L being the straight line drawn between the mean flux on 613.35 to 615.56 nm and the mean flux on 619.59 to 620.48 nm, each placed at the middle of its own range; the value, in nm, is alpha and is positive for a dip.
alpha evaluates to -0.311 nm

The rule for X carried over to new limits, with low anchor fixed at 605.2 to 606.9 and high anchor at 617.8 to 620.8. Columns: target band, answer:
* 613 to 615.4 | 0.160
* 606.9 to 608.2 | -0.143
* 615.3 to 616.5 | -0.134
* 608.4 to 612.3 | -0.108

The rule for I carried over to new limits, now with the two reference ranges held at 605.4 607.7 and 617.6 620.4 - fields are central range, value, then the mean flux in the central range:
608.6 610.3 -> 0.00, 85.5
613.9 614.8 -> 0.08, 79.1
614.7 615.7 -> 0.07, 79.6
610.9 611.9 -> 0.04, 82.1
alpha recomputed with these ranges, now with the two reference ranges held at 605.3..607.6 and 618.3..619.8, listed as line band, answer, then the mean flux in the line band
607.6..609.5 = -0.09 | 89.1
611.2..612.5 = -0.02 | 85.6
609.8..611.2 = -0.02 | 85.9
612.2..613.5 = 0.08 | 79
